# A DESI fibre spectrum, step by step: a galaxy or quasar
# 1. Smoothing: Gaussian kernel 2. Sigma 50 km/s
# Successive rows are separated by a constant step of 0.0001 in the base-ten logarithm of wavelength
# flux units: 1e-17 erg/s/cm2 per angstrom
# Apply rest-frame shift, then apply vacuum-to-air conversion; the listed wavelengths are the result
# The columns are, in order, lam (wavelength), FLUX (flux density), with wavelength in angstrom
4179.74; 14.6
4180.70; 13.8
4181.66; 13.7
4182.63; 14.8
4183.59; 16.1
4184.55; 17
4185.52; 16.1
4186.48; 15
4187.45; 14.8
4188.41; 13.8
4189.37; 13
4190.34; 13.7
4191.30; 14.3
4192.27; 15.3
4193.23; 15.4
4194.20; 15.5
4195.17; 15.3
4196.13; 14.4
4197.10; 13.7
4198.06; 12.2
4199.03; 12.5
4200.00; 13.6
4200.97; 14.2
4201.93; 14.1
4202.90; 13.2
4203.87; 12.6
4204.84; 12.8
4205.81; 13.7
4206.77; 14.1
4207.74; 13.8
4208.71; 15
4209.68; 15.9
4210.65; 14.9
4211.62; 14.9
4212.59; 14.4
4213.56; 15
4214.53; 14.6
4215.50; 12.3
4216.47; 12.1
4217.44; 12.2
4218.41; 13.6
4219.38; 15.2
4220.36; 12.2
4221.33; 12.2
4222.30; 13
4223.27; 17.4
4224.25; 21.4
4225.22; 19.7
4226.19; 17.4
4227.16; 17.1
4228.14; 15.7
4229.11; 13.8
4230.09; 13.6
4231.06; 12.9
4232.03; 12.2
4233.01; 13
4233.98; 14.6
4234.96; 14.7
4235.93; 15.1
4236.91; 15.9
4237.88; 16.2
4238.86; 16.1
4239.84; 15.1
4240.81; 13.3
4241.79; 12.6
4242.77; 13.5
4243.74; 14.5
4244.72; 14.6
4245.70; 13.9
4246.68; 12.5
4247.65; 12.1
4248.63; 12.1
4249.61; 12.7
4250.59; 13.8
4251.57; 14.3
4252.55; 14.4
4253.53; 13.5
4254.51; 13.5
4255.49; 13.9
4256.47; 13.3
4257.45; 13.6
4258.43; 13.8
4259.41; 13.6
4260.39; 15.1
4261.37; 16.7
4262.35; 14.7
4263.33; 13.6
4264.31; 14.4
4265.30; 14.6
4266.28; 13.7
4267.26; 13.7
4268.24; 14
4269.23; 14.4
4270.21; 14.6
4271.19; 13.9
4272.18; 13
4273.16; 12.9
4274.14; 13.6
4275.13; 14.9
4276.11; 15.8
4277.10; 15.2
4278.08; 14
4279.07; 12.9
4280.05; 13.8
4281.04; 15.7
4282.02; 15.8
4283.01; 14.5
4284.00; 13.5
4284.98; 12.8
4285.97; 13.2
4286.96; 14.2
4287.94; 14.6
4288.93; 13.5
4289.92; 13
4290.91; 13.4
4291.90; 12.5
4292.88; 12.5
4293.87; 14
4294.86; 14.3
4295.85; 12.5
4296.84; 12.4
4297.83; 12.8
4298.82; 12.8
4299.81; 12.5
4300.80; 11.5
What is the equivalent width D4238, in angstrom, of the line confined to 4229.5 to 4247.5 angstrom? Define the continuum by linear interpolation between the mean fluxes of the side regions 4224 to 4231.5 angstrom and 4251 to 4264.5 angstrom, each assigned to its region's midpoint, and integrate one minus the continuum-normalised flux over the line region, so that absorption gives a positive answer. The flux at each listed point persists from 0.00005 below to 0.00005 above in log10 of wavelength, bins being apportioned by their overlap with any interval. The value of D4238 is 1.7 angstrom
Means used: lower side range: 16.3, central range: 14.1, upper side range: 14.2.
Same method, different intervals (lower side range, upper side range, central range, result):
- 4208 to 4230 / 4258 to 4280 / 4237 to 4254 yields 0.81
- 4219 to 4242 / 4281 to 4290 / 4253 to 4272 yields 0.45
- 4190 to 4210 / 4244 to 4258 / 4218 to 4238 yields -1.97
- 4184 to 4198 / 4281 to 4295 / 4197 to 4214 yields 0.78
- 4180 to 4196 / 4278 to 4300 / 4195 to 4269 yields 0.33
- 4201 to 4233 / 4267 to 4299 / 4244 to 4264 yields 0.39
